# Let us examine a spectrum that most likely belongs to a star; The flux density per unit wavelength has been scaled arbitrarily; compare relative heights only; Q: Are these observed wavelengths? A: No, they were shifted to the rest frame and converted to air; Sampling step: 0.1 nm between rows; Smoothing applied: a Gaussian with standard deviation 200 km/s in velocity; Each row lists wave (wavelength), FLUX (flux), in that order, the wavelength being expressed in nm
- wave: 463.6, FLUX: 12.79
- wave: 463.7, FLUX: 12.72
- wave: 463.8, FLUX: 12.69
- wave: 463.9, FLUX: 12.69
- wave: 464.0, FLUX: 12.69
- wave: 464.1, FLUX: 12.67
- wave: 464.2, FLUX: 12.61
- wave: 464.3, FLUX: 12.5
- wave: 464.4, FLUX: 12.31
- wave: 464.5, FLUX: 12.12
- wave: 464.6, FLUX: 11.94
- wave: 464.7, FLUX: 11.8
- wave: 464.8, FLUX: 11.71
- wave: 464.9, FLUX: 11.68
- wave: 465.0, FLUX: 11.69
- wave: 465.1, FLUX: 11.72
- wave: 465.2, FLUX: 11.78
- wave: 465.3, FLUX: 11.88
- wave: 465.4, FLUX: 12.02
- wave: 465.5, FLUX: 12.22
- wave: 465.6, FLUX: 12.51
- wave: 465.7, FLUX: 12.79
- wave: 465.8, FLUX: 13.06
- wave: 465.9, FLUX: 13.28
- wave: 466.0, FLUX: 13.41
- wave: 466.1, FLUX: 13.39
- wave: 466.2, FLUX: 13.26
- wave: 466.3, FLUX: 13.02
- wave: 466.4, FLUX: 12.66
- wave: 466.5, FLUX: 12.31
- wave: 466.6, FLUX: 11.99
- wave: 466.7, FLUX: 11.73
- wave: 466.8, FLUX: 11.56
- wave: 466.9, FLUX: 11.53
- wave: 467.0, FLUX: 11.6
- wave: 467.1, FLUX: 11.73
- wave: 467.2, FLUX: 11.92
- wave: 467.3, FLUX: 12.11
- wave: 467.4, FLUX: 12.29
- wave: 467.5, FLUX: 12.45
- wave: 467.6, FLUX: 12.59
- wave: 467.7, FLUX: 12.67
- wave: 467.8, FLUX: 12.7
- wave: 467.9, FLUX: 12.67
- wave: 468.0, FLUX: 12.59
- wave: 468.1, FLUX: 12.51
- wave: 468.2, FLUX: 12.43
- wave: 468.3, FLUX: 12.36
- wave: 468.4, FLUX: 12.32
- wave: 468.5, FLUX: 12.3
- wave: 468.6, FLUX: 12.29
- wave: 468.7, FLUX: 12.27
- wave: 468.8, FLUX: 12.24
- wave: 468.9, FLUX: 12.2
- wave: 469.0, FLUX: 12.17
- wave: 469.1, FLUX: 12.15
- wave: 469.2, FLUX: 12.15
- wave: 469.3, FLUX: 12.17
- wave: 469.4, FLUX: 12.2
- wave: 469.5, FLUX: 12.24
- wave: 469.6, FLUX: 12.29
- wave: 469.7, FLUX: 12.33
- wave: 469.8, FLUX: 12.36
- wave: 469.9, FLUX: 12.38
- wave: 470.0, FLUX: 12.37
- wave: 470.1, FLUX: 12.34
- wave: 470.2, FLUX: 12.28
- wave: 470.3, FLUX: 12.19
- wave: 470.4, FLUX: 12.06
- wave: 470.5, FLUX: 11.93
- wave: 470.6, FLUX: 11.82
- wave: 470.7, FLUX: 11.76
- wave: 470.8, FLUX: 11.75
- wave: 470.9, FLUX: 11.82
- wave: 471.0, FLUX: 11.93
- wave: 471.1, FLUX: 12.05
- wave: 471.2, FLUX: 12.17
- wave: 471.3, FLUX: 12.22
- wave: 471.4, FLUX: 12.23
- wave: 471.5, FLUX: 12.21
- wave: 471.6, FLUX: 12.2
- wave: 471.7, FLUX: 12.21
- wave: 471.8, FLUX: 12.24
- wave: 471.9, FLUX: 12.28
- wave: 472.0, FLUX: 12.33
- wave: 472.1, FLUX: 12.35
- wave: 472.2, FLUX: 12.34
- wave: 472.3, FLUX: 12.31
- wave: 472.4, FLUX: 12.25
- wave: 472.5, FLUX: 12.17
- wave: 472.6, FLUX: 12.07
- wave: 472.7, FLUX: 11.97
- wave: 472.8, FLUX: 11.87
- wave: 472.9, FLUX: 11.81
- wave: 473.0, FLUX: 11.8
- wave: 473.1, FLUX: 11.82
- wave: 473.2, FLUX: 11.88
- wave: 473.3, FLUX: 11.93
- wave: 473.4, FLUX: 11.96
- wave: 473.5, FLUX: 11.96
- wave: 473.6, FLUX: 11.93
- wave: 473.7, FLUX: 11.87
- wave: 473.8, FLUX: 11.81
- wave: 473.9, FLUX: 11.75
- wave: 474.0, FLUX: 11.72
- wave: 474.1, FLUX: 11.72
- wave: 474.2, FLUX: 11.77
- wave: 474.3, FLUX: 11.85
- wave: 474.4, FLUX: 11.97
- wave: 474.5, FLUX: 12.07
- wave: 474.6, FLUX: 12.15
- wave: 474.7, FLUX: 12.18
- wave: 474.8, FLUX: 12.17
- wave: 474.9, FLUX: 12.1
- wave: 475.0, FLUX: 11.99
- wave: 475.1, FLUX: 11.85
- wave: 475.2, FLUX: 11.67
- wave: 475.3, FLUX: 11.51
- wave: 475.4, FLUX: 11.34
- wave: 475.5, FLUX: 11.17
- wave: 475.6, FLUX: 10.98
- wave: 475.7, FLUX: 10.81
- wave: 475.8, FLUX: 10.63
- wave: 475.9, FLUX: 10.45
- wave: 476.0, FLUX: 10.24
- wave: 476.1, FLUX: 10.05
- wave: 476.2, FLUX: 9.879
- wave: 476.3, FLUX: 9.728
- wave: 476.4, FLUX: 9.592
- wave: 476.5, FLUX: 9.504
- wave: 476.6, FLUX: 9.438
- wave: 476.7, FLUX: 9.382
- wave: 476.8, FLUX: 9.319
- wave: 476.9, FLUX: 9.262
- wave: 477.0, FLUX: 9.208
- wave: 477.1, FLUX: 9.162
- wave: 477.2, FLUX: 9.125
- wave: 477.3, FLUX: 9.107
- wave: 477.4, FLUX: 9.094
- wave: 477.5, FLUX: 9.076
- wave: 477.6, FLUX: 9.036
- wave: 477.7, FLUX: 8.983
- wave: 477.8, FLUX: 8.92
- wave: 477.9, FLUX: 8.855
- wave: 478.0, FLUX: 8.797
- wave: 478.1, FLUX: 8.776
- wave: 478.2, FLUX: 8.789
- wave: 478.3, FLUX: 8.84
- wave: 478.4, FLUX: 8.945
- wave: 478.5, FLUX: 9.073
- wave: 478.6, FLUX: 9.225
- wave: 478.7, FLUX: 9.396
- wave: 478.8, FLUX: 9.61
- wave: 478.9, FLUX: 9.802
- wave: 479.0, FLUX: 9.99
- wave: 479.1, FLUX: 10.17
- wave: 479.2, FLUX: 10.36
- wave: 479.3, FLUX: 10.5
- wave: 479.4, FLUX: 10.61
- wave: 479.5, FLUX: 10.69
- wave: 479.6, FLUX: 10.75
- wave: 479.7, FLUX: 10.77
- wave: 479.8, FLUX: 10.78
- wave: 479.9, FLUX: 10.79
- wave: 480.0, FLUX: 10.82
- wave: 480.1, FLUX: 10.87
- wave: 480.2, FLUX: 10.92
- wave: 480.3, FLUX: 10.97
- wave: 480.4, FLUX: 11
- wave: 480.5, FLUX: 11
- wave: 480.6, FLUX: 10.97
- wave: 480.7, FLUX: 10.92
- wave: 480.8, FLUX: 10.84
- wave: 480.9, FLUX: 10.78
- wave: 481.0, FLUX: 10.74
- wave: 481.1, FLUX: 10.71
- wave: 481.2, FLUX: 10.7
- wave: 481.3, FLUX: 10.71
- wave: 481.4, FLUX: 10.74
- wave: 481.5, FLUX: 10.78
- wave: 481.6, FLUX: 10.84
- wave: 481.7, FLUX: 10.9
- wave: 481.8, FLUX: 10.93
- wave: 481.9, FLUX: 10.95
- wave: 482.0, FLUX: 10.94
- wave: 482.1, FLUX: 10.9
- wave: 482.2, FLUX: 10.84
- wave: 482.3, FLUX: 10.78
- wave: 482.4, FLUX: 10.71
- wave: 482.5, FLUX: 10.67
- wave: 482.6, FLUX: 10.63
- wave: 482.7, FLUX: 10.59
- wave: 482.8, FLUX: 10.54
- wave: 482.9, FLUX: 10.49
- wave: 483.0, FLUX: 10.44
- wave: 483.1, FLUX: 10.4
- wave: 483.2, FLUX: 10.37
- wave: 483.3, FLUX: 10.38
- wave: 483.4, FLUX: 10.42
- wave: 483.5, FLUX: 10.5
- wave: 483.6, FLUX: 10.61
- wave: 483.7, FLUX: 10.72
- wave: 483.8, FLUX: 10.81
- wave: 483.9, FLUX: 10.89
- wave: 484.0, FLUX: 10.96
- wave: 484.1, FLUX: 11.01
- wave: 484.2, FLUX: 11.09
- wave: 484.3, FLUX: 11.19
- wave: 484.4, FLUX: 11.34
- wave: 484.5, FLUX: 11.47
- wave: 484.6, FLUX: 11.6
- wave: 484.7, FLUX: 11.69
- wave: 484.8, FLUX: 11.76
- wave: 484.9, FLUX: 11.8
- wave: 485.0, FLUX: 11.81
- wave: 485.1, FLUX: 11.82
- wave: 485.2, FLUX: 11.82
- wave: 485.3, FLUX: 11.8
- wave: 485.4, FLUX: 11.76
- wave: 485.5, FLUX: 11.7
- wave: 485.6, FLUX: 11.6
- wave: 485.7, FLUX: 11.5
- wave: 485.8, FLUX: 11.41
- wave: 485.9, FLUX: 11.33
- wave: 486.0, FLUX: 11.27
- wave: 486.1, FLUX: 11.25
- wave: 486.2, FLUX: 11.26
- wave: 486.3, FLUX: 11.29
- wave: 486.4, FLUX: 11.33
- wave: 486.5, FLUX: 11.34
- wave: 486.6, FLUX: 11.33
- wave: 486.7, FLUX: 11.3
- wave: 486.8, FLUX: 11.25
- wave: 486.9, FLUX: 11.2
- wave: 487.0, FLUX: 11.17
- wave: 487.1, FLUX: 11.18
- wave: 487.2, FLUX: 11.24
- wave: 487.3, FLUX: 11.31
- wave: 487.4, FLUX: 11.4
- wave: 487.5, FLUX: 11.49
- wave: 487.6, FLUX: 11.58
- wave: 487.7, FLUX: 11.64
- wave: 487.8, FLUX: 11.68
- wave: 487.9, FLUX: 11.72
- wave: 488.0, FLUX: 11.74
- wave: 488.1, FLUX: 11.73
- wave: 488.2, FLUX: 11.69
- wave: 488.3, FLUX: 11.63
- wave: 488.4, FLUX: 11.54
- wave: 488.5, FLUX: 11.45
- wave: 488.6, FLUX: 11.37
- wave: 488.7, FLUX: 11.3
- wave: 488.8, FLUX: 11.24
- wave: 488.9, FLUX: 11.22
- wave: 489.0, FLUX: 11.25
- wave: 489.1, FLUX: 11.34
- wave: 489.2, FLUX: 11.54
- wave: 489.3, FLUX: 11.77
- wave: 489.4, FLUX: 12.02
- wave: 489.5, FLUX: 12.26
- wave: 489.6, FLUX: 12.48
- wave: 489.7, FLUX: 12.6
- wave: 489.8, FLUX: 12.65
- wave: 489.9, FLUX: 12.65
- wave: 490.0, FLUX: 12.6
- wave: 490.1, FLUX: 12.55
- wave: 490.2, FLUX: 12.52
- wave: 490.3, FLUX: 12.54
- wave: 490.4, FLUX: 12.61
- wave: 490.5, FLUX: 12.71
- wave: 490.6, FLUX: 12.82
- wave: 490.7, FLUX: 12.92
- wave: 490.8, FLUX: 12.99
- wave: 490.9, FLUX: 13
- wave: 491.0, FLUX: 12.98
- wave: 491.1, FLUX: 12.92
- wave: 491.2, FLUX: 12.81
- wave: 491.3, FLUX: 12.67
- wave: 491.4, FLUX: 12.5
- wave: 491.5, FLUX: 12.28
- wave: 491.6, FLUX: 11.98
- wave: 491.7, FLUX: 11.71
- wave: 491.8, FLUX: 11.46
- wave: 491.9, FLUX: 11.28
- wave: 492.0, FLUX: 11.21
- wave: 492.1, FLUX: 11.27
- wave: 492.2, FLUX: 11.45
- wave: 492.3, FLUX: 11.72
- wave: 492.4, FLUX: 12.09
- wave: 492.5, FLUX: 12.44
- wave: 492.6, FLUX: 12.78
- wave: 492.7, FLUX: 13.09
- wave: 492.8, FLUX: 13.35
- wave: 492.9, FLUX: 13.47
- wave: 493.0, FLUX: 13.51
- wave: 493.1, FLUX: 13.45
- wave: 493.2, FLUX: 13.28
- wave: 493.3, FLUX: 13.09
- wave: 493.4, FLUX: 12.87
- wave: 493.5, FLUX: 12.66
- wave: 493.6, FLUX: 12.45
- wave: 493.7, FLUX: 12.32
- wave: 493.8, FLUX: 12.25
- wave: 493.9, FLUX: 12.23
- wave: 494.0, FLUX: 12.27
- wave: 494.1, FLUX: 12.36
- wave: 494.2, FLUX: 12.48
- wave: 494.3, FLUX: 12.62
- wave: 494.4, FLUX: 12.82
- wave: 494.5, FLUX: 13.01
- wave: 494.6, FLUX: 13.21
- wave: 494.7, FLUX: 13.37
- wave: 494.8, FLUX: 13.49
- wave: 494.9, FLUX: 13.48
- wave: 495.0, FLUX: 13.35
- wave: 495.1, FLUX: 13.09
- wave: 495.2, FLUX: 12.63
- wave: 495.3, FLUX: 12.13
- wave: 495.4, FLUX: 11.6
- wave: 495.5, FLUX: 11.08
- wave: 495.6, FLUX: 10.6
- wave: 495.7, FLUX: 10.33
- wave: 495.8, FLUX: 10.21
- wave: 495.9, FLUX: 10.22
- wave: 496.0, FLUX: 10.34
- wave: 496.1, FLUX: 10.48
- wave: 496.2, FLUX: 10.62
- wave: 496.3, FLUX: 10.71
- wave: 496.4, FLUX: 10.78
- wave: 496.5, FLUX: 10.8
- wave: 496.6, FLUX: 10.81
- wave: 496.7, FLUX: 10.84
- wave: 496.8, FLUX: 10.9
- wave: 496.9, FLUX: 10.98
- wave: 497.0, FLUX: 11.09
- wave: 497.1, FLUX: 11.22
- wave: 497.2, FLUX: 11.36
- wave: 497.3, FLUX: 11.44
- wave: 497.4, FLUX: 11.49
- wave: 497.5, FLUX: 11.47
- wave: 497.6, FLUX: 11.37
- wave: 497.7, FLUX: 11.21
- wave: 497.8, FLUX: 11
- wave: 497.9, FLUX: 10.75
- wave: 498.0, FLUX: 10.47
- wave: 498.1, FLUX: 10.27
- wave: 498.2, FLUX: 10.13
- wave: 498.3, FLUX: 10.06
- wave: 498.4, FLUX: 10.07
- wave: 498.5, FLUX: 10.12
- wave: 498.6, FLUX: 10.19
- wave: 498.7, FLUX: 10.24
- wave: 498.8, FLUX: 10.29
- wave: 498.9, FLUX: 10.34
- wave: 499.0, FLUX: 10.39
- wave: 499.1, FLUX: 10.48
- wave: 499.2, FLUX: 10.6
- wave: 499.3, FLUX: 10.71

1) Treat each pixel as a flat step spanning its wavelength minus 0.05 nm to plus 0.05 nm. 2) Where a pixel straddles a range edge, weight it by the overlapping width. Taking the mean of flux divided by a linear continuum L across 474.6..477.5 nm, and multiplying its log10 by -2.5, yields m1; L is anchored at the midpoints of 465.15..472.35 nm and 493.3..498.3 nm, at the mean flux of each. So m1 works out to 0.17 mag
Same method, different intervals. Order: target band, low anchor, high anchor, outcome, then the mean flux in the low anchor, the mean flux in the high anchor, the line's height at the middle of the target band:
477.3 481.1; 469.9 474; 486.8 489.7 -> 0.18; 12.1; 11.6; 11.8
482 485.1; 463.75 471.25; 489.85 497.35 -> 0.12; 12.3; 12.1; 12.2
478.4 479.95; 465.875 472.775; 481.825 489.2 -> 0.15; 12.3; 11.2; 11.6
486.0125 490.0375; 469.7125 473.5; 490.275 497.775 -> 0.04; 12.1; 12.1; 12.1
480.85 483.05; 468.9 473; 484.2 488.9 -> 0.09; 12.1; 11.5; 11.7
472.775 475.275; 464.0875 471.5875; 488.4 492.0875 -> 0.03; 12.3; 12.2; 12.2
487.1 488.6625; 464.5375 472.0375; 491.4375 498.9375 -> 0.03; 12.2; 11.7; 11.8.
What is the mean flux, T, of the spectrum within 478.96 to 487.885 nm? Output 11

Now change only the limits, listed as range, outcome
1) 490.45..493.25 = 12.5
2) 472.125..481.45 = 10.7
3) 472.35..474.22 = 11.9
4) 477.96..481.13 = 10.2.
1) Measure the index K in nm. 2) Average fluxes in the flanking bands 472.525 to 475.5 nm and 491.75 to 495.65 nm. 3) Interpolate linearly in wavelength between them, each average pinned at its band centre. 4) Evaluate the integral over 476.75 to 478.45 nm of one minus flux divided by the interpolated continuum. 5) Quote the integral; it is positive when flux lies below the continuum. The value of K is 0.42 nm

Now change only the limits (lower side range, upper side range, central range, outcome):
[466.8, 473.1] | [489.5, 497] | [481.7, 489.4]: 0.61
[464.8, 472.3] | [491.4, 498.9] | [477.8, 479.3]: 0.33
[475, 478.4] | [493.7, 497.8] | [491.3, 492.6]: -0.06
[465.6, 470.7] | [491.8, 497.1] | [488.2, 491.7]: -0.04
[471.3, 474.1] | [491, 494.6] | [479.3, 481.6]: 0.26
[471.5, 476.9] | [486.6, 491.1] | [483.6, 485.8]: 0.07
